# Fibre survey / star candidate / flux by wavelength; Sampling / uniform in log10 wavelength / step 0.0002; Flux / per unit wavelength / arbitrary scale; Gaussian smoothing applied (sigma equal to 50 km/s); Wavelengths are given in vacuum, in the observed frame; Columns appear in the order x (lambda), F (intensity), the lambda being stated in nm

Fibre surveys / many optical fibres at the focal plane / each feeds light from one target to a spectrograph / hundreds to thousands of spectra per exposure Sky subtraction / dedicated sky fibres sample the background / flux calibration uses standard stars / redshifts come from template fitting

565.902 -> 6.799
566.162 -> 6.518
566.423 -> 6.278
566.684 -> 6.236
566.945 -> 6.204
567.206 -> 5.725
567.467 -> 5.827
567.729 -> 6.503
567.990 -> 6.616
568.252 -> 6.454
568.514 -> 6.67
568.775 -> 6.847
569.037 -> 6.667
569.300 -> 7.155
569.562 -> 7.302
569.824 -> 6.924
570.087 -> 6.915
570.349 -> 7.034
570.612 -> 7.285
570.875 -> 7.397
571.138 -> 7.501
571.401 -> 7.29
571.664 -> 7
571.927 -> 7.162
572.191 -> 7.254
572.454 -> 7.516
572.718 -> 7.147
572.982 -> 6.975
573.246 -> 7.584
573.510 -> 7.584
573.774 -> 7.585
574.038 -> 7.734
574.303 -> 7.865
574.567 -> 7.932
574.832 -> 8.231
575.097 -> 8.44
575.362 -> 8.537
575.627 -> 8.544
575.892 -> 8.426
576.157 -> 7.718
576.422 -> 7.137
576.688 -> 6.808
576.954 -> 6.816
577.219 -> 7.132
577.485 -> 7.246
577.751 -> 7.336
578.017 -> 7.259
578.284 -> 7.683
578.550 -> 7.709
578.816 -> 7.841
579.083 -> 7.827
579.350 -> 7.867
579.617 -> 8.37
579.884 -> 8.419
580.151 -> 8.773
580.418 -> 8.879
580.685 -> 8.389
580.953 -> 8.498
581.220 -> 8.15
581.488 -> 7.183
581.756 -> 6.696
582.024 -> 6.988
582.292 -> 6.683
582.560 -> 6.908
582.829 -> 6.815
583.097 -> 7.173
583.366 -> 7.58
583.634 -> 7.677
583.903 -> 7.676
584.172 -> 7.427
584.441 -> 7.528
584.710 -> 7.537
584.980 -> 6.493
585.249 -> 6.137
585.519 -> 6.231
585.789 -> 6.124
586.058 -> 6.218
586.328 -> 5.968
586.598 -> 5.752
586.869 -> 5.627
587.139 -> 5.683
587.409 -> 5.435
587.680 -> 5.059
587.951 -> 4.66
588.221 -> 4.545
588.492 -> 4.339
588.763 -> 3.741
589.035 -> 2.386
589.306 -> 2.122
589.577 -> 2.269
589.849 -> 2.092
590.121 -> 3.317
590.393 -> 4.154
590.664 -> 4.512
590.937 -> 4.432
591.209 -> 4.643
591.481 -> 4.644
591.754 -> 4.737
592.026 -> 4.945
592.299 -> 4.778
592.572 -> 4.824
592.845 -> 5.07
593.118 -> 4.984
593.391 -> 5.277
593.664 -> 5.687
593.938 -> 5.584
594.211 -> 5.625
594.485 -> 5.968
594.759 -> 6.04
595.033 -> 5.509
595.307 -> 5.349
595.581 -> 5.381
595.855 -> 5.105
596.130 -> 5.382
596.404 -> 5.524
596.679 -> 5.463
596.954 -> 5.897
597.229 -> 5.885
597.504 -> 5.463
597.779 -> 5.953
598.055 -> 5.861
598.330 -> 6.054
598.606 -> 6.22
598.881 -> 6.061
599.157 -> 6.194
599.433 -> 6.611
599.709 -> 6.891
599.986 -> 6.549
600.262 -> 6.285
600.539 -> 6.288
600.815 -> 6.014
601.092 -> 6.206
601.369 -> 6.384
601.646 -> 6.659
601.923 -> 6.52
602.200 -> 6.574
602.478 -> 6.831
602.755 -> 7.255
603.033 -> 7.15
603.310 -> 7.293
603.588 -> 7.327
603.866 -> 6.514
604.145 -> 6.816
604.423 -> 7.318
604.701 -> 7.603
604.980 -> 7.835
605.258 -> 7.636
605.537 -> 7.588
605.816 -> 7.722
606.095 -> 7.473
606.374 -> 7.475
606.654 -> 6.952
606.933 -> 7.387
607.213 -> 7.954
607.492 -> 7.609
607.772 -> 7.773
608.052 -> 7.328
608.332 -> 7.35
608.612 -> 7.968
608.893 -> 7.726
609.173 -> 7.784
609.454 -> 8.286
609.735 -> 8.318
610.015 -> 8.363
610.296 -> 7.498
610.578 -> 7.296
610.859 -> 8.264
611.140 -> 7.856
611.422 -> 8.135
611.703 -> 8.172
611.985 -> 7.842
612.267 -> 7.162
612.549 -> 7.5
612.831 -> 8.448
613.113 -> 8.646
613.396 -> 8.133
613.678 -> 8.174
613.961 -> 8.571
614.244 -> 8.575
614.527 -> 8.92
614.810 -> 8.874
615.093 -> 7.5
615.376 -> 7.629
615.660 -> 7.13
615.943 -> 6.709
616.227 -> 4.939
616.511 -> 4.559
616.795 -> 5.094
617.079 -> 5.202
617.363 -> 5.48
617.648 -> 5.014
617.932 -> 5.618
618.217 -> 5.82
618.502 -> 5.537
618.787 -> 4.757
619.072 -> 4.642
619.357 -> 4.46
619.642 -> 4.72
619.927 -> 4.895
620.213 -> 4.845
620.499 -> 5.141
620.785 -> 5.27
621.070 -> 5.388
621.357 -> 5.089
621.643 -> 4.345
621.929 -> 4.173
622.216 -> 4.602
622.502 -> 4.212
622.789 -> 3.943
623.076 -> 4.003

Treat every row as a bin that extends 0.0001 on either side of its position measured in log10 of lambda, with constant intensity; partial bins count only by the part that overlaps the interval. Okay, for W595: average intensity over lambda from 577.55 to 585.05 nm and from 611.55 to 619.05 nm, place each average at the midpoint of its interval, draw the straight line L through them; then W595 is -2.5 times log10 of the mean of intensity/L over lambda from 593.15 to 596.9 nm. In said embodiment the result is 0.31 mag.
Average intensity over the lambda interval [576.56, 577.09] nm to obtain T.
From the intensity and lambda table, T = 6.82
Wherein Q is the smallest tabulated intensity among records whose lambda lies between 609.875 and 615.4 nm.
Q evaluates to 7.162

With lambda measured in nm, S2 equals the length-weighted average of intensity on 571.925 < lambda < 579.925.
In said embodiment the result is 7.67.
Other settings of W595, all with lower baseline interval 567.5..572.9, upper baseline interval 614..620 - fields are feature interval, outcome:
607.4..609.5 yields -0.230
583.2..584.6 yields -0.128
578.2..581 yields -0.201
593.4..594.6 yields 0.153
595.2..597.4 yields 0.178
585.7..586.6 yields 0.108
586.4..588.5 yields 0.266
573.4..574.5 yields -0.116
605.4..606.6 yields -0.195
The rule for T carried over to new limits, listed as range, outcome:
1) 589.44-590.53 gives 2.96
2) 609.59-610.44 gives 8.06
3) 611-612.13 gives 8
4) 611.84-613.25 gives 7.92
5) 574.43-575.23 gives 8.2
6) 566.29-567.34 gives 6.11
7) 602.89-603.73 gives 7.26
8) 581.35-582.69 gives 6.89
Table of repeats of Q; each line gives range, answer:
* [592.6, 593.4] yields 4.984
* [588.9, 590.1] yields 2.092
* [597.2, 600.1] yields 5.463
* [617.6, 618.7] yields 5.014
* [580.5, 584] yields 6.683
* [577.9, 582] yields 6.696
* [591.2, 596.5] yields 4.643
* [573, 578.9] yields 6.808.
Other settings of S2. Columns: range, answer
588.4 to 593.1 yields 3.97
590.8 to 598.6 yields 5.37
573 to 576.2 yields 7.99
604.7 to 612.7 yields 7.72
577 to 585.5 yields 7.52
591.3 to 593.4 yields 4.88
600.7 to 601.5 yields 6.2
